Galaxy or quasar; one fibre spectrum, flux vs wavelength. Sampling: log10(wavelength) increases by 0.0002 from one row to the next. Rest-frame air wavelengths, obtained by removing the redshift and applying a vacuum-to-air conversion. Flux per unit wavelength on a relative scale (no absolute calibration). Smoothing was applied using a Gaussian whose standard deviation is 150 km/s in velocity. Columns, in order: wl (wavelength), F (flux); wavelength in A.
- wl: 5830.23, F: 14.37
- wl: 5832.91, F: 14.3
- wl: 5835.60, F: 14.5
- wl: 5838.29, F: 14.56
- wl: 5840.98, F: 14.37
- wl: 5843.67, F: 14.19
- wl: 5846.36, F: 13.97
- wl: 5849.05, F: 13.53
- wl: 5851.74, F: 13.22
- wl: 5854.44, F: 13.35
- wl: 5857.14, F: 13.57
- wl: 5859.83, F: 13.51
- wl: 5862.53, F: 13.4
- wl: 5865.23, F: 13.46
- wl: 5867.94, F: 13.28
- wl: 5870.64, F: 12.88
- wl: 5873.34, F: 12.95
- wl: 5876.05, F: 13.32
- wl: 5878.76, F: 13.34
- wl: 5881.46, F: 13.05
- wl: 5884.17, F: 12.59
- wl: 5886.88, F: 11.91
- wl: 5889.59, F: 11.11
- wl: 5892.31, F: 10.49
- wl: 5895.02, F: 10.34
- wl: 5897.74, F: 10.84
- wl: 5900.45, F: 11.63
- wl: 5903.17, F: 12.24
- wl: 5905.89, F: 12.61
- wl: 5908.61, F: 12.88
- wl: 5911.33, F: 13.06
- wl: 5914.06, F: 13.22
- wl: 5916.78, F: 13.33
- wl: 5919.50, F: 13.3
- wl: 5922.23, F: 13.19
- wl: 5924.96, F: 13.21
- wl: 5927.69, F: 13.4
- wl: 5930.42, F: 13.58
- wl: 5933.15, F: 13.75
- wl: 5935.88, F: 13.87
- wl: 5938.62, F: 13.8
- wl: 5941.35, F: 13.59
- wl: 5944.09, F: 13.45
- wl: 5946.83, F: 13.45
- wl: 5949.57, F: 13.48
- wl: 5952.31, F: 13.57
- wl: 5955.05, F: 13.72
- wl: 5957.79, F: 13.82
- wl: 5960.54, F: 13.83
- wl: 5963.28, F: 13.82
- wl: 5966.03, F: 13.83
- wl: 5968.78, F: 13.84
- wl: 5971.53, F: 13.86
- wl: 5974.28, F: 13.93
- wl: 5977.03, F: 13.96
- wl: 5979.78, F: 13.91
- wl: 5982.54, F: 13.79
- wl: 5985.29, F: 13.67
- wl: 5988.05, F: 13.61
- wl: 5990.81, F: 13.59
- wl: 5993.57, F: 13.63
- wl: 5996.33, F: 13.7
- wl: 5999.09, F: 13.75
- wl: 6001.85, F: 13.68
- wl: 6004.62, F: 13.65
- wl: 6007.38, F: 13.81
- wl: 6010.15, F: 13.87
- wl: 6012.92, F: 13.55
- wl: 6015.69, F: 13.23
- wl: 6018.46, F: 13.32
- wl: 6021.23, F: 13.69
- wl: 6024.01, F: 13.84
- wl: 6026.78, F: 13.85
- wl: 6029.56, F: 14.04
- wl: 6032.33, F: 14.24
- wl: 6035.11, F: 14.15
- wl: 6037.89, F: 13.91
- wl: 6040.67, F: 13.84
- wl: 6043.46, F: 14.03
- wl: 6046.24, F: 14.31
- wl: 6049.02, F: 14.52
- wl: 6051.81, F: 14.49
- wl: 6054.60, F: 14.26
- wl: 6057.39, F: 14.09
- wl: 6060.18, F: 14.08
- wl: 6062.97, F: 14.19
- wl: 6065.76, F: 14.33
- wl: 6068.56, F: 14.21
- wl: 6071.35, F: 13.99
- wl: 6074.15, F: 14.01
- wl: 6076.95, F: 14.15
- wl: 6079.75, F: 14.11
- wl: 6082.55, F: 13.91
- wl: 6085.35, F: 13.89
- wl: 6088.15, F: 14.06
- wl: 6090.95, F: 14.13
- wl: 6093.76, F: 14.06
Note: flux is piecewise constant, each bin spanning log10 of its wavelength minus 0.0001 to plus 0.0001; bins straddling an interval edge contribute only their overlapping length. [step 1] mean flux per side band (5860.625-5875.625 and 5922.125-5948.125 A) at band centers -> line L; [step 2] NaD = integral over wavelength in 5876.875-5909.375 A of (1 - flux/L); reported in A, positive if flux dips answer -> 3.4 A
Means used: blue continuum 13.2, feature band 11.9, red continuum 13.5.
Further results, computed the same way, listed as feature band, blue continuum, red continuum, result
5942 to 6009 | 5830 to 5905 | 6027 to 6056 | 0.0 A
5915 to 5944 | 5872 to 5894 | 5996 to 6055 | -1.5 A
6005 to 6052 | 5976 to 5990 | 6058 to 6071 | 0.3 A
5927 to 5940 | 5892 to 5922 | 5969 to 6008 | -1.0 A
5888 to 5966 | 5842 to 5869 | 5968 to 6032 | 3.9 A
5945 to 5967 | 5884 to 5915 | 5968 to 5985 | -0.6 A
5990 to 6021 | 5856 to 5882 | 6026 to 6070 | 0.7 A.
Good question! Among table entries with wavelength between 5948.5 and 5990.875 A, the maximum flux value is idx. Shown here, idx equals 13.96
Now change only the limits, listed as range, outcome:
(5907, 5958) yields 13.87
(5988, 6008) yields 13.81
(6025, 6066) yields 14.52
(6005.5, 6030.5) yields 14.04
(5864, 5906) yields 13.46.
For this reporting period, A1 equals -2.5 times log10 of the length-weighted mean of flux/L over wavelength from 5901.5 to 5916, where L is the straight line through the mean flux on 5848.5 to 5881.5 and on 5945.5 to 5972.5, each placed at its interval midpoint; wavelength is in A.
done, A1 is 0.06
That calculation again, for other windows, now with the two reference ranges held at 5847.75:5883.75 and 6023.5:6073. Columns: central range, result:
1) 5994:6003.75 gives 0.02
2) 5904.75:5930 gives 0.03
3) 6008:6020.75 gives 0.04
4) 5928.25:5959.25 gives 0.00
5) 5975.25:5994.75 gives 0.01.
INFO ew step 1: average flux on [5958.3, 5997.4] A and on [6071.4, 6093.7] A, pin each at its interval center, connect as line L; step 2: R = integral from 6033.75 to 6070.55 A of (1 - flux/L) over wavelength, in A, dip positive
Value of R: -0.6 A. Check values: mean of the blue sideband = 13.8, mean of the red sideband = 14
